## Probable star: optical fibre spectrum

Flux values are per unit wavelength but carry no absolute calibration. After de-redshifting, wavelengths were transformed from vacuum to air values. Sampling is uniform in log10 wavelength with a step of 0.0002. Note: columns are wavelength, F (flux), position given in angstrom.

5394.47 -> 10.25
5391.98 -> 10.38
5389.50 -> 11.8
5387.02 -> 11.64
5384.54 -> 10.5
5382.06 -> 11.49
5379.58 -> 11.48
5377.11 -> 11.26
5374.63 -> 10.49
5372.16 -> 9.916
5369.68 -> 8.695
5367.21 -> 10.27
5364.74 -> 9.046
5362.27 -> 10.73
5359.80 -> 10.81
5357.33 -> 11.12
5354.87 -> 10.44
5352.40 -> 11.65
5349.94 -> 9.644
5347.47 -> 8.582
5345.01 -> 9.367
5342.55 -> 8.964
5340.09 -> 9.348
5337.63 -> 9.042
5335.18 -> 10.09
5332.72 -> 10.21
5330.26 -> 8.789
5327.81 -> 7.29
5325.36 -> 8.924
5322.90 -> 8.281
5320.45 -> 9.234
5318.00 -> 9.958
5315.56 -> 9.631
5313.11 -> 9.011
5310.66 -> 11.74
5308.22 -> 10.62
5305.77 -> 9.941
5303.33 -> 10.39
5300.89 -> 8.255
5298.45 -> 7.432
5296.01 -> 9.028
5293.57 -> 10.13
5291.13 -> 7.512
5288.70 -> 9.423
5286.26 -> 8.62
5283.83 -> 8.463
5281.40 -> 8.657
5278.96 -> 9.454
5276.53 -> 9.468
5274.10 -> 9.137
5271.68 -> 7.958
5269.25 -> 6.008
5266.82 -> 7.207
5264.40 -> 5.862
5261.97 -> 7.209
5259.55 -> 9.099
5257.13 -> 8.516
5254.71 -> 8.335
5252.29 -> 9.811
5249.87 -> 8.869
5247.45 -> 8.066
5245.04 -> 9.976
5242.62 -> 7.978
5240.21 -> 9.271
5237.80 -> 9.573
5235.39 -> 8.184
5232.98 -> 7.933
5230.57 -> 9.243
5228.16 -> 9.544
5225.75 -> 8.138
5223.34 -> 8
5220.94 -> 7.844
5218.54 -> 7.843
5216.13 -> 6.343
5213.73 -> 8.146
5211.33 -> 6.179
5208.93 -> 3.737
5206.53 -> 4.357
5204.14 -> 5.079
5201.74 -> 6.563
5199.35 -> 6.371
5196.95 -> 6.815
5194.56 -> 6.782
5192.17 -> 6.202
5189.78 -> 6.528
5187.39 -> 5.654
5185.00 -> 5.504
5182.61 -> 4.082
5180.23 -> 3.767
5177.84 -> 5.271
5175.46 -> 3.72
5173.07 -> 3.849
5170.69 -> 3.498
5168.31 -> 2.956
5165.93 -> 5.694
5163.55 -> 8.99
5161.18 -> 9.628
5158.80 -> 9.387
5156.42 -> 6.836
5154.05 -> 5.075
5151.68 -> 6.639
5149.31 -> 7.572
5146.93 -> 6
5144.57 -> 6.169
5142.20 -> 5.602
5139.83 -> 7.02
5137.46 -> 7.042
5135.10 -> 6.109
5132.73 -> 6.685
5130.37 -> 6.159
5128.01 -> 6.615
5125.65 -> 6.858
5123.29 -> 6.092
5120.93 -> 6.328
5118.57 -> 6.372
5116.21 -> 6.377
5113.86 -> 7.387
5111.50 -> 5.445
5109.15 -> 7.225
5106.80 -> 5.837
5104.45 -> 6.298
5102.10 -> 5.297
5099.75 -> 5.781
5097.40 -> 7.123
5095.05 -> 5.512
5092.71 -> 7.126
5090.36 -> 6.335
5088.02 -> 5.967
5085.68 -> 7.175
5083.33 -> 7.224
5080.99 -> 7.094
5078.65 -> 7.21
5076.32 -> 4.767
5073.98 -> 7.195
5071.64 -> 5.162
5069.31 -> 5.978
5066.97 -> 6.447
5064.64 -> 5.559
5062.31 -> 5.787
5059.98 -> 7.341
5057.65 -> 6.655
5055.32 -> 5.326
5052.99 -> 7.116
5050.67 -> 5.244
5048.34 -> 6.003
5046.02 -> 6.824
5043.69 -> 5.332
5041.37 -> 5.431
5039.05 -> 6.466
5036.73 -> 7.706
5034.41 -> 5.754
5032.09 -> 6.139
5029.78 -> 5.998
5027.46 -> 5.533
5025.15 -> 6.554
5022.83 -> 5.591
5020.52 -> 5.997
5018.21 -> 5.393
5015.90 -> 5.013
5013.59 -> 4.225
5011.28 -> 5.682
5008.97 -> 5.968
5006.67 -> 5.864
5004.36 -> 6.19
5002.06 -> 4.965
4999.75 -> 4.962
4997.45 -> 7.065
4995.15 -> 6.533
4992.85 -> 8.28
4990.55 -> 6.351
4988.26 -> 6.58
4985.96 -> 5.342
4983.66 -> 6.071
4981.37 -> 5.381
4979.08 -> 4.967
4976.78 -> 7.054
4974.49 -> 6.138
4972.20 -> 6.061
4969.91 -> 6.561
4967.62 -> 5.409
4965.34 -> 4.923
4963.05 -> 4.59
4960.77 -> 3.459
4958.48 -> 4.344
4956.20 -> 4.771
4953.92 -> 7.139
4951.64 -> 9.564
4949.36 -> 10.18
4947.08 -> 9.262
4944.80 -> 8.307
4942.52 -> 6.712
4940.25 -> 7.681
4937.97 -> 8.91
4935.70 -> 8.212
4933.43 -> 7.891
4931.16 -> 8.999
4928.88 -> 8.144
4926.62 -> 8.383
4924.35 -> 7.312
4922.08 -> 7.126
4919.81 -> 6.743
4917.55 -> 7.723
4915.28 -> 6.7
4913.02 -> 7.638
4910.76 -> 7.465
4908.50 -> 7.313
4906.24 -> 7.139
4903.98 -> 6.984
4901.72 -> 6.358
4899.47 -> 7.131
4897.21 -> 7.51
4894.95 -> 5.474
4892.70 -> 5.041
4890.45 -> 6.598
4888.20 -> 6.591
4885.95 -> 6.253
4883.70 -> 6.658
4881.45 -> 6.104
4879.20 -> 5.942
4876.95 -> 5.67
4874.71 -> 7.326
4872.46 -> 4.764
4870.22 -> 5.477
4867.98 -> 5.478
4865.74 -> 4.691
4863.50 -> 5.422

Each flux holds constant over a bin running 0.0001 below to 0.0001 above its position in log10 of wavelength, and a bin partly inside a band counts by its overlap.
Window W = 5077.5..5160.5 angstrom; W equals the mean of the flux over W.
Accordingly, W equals 6.56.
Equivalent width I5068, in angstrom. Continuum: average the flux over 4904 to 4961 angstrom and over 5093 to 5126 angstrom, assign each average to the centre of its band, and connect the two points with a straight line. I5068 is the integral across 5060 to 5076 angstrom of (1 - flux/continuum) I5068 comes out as 1.30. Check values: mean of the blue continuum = 7.54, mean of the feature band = 6.05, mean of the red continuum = 6.29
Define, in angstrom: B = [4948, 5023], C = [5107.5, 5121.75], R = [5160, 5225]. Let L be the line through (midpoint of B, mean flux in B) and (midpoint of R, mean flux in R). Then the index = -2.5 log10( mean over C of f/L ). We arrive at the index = -0.10 mag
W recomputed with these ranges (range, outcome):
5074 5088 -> 6.68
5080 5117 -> 6.45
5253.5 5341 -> 8.84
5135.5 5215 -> 5.96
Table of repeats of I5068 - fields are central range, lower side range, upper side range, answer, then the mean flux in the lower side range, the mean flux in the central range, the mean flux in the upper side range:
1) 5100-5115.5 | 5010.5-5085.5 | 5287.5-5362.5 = 1.4 angstrom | 6.07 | 6.23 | 9.52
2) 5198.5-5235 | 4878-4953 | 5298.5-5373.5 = 7.9 angstrom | 7.4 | 7.06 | 9.63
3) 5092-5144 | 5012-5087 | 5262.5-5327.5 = 3.7 angstrom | 6.1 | 6.37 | 8.82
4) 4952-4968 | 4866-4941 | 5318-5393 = 4.7 angstrom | 6.91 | 5.15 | 9.98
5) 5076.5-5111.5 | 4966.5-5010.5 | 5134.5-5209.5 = -2.6 angstrom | 6.09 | 6.43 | 5.91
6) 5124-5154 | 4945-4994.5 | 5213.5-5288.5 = 4.3 angstrom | 6.35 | 6.48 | 8.36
